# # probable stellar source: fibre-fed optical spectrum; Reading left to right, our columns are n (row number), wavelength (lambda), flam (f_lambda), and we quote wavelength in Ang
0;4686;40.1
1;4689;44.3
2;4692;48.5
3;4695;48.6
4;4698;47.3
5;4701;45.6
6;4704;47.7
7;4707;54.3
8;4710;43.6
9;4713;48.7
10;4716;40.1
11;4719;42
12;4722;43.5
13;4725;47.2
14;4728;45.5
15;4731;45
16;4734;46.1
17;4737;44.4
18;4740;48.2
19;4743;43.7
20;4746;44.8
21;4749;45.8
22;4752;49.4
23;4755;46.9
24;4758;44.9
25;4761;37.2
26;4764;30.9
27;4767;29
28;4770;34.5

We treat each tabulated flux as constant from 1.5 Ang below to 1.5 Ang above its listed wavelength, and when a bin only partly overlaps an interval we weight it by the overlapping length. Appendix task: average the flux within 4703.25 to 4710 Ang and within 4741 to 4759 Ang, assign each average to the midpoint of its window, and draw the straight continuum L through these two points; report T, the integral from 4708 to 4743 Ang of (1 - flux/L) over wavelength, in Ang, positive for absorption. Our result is 2.2 Ang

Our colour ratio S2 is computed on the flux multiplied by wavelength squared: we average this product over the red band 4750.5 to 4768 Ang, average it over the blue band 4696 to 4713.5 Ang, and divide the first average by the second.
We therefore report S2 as 0.9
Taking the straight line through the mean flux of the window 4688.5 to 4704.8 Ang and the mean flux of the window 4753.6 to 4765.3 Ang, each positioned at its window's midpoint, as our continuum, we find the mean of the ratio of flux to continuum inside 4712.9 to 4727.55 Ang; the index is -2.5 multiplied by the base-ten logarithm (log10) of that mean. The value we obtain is 0.01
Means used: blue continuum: 47.1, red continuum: 40.1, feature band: 44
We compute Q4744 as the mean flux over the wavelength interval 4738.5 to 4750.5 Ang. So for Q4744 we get 45.6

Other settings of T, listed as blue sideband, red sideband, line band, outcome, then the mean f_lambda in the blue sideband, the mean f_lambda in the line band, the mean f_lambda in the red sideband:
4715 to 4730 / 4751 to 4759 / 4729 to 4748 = 0.0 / 43.8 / 45.4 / 47.1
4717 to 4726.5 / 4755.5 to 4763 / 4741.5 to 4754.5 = -1.2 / 44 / 46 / 41.2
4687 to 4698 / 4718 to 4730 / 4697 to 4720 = -0.2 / 46.8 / 46.2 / 44.7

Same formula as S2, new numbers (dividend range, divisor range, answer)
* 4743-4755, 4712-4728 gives 1.06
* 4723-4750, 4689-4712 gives 0.97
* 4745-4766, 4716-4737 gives 0.97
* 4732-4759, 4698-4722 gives 1.02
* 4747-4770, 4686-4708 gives 0.87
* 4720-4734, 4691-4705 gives 0.96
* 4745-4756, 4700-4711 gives 0.99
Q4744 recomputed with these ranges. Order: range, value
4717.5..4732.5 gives 44.6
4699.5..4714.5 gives 48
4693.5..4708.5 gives 48.7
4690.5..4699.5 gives 48.1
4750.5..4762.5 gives 44.6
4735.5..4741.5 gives 46.3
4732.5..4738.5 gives 45.2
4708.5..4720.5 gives 43.6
